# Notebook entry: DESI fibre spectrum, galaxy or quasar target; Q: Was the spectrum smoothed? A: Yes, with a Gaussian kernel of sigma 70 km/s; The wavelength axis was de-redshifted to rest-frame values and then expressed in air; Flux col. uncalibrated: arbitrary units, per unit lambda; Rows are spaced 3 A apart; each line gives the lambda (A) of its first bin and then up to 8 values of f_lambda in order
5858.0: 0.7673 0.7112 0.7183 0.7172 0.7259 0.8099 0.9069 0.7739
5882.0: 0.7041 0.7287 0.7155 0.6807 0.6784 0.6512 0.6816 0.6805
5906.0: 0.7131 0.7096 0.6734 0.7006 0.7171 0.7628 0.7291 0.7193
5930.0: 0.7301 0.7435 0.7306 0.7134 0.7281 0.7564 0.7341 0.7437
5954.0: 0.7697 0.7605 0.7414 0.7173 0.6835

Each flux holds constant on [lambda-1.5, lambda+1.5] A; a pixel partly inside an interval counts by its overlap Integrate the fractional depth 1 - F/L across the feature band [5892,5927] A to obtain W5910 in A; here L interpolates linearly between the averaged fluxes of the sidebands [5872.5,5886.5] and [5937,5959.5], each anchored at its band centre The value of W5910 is 3.0 A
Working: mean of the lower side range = 0.783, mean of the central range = 0.7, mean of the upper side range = 0.743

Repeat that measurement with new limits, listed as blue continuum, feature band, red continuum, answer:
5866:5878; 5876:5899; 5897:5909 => 0.75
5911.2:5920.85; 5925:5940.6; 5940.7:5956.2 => 0.02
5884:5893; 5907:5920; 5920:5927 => 0.47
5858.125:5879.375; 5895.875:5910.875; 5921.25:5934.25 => 1.18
